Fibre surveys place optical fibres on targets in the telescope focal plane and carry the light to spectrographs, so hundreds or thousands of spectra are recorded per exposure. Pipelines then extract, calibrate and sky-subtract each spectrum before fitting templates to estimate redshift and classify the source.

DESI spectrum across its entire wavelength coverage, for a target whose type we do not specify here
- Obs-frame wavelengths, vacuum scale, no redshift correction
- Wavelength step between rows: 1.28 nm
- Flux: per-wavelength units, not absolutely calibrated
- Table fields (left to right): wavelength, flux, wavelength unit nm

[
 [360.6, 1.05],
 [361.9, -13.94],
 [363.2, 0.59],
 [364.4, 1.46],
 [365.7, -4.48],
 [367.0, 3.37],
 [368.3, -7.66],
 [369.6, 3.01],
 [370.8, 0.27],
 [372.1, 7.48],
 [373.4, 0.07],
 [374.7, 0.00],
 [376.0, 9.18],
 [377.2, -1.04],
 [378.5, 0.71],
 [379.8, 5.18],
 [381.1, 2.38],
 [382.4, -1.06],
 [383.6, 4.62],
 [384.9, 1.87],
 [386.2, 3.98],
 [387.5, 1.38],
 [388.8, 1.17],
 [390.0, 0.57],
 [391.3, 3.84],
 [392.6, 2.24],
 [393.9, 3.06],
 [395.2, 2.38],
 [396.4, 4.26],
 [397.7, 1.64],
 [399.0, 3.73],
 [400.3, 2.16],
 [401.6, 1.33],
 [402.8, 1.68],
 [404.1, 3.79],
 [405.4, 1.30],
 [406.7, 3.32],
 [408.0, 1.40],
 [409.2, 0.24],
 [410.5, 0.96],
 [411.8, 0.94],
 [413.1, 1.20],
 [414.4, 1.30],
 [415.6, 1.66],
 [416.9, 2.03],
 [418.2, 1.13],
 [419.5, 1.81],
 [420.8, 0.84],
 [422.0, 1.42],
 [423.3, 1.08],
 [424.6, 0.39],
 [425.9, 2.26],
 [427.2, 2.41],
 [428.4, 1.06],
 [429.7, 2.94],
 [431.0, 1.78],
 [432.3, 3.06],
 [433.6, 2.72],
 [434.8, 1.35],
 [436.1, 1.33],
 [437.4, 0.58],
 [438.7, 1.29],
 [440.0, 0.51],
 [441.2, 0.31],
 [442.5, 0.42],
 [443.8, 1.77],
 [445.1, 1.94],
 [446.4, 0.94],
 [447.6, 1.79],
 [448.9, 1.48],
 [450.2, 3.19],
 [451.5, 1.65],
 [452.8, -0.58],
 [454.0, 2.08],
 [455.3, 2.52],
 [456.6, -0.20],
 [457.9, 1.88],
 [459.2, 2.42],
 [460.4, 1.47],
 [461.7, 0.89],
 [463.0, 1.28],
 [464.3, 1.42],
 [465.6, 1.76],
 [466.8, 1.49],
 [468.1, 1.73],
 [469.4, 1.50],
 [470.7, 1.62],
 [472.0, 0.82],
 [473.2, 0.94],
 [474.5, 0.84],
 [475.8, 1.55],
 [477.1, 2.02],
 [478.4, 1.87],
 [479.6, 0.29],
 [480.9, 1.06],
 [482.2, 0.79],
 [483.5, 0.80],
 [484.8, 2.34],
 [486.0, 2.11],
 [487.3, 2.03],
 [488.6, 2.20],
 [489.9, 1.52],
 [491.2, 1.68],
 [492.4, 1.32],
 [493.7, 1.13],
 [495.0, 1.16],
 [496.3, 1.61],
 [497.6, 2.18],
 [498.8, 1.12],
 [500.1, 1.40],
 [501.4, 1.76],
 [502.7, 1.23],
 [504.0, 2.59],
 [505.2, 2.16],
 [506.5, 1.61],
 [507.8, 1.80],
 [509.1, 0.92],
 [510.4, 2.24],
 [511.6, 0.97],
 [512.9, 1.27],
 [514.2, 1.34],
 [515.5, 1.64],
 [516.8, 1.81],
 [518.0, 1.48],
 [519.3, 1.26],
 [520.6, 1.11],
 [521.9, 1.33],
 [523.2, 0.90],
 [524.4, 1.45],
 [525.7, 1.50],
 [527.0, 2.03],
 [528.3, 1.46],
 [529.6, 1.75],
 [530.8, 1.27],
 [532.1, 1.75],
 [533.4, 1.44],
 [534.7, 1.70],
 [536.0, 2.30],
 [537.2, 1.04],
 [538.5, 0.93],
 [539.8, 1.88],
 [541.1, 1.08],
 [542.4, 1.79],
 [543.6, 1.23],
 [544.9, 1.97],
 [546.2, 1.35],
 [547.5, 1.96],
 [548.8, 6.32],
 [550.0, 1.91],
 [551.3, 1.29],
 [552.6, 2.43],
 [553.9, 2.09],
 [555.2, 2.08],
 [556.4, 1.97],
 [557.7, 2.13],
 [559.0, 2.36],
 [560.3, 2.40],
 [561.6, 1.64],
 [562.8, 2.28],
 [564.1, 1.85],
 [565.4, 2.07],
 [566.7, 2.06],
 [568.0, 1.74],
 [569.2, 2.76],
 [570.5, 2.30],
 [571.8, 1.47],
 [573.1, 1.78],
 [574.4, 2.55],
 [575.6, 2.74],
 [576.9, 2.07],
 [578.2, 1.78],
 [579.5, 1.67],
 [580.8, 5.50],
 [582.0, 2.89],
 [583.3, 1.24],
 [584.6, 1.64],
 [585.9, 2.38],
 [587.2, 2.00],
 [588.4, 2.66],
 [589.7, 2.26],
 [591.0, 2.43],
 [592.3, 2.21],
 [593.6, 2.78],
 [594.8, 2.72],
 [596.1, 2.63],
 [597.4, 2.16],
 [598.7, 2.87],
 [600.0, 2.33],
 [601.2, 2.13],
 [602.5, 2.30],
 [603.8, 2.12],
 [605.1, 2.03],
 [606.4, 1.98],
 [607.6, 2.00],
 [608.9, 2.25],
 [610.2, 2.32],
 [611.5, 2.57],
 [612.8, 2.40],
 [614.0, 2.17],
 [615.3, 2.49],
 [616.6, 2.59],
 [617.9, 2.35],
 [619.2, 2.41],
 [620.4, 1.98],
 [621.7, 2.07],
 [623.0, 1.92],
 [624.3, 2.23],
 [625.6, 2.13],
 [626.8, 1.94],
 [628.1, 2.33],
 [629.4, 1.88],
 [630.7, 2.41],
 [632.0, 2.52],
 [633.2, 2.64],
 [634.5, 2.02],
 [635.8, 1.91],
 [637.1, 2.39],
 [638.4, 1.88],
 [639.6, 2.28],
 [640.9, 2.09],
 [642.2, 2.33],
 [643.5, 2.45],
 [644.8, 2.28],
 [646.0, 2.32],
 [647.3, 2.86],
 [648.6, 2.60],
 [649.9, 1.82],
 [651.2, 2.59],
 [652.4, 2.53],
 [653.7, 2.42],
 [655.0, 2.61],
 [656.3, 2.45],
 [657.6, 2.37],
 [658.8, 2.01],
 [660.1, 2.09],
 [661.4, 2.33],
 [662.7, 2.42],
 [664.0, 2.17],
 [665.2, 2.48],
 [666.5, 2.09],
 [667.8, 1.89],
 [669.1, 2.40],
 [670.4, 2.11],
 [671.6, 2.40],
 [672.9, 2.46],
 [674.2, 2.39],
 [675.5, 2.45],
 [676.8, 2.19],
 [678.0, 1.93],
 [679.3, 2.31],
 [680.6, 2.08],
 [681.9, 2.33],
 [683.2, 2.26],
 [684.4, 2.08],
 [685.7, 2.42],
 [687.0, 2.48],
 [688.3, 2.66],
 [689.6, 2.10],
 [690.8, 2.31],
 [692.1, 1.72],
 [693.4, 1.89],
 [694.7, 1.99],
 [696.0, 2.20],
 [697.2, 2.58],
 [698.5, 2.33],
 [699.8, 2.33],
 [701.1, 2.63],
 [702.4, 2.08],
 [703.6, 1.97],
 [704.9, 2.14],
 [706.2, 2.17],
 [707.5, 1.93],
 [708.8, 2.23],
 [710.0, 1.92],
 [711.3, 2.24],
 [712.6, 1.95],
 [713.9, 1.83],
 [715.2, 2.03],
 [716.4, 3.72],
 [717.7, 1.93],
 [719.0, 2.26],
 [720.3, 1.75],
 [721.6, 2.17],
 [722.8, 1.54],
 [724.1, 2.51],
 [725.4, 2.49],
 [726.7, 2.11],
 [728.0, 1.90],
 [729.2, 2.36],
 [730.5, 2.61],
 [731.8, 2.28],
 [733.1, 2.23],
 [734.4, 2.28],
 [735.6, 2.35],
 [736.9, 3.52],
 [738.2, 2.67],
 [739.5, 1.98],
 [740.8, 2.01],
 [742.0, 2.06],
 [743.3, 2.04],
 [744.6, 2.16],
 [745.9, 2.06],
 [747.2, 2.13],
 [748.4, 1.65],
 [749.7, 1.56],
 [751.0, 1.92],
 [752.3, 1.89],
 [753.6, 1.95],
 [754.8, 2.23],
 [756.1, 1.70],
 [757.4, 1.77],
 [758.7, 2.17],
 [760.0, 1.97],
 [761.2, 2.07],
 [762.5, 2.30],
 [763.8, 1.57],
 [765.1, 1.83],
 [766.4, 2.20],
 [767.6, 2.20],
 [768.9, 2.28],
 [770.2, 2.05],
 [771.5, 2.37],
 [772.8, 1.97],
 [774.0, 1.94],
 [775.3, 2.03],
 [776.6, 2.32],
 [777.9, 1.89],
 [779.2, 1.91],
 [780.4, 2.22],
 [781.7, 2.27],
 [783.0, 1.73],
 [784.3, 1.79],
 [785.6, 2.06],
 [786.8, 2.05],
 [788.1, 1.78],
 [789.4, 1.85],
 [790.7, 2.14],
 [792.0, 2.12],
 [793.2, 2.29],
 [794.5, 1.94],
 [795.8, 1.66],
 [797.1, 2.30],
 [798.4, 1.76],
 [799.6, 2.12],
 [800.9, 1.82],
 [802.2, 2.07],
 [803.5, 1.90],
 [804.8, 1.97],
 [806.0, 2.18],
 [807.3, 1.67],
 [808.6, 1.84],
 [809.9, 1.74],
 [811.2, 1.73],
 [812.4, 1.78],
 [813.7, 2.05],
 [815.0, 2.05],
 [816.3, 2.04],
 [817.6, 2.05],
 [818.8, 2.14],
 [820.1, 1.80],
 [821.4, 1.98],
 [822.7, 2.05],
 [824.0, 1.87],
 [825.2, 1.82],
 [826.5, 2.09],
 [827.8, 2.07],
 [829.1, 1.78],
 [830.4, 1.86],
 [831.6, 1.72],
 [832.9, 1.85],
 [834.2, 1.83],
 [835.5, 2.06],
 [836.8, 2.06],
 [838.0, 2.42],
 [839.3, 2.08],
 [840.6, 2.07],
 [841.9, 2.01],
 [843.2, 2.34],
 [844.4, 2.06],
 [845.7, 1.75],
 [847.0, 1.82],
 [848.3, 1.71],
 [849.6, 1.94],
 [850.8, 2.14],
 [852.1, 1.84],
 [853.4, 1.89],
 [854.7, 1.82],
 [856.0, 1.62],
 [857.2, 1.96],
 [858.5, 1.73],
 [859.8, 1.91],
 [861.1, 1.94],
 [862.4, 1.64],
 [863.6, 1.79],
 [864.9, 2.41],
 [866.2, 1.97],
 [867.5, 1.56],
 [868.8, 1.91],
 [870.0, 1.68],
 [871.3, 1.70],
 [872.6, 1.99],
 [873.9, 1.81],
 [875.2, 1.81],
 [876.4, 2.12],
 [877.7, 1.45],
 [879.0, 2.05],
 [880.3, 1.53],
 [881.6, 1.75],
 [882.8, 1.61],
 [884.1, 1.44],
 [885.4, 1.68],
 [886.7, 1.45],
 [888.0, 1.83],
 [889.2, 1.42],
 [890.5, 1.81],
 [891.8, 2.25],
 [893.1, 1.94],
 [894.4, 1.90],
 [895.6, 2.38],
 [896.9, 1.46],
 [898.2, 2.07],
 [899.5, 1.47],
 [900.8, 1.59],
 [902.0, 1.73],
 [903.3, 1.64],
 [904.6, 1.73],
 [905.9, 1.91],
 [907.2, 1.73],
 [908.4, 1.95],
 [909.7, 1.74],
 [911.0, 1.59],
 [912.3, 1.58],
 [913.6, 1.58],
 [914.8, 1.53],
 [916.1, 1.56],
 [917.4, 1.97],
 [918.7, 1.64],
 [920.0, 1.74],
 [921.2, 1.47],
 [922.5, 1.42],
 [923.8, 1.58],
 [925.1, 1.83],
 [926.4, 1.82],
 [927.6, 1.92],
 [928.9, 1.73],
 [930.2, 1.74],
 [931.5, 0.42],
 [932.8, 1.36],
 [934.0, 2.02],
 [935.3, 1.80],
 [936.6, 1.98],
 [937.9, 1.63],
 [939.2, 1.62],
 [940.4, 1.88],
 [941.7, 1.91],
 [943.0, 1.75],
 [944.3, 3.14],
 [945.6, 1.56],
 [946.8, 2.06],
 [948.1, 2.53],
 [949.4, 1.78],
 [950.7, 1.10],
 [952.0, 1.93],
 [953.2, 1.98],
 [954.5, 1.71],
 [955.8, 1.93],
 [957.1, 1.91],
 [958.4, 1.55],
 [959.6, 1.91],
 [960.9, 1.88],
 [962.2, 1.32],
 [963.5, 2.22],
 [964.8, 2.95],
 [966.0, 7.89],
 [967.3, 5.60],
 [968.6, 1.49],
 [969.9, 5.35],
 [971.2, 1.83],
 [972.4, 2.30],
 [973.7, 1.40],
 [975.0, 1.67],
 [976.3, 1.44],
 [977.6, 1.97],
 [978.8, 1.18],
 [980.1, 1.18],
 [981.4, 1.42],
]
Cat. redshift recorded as 0.47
